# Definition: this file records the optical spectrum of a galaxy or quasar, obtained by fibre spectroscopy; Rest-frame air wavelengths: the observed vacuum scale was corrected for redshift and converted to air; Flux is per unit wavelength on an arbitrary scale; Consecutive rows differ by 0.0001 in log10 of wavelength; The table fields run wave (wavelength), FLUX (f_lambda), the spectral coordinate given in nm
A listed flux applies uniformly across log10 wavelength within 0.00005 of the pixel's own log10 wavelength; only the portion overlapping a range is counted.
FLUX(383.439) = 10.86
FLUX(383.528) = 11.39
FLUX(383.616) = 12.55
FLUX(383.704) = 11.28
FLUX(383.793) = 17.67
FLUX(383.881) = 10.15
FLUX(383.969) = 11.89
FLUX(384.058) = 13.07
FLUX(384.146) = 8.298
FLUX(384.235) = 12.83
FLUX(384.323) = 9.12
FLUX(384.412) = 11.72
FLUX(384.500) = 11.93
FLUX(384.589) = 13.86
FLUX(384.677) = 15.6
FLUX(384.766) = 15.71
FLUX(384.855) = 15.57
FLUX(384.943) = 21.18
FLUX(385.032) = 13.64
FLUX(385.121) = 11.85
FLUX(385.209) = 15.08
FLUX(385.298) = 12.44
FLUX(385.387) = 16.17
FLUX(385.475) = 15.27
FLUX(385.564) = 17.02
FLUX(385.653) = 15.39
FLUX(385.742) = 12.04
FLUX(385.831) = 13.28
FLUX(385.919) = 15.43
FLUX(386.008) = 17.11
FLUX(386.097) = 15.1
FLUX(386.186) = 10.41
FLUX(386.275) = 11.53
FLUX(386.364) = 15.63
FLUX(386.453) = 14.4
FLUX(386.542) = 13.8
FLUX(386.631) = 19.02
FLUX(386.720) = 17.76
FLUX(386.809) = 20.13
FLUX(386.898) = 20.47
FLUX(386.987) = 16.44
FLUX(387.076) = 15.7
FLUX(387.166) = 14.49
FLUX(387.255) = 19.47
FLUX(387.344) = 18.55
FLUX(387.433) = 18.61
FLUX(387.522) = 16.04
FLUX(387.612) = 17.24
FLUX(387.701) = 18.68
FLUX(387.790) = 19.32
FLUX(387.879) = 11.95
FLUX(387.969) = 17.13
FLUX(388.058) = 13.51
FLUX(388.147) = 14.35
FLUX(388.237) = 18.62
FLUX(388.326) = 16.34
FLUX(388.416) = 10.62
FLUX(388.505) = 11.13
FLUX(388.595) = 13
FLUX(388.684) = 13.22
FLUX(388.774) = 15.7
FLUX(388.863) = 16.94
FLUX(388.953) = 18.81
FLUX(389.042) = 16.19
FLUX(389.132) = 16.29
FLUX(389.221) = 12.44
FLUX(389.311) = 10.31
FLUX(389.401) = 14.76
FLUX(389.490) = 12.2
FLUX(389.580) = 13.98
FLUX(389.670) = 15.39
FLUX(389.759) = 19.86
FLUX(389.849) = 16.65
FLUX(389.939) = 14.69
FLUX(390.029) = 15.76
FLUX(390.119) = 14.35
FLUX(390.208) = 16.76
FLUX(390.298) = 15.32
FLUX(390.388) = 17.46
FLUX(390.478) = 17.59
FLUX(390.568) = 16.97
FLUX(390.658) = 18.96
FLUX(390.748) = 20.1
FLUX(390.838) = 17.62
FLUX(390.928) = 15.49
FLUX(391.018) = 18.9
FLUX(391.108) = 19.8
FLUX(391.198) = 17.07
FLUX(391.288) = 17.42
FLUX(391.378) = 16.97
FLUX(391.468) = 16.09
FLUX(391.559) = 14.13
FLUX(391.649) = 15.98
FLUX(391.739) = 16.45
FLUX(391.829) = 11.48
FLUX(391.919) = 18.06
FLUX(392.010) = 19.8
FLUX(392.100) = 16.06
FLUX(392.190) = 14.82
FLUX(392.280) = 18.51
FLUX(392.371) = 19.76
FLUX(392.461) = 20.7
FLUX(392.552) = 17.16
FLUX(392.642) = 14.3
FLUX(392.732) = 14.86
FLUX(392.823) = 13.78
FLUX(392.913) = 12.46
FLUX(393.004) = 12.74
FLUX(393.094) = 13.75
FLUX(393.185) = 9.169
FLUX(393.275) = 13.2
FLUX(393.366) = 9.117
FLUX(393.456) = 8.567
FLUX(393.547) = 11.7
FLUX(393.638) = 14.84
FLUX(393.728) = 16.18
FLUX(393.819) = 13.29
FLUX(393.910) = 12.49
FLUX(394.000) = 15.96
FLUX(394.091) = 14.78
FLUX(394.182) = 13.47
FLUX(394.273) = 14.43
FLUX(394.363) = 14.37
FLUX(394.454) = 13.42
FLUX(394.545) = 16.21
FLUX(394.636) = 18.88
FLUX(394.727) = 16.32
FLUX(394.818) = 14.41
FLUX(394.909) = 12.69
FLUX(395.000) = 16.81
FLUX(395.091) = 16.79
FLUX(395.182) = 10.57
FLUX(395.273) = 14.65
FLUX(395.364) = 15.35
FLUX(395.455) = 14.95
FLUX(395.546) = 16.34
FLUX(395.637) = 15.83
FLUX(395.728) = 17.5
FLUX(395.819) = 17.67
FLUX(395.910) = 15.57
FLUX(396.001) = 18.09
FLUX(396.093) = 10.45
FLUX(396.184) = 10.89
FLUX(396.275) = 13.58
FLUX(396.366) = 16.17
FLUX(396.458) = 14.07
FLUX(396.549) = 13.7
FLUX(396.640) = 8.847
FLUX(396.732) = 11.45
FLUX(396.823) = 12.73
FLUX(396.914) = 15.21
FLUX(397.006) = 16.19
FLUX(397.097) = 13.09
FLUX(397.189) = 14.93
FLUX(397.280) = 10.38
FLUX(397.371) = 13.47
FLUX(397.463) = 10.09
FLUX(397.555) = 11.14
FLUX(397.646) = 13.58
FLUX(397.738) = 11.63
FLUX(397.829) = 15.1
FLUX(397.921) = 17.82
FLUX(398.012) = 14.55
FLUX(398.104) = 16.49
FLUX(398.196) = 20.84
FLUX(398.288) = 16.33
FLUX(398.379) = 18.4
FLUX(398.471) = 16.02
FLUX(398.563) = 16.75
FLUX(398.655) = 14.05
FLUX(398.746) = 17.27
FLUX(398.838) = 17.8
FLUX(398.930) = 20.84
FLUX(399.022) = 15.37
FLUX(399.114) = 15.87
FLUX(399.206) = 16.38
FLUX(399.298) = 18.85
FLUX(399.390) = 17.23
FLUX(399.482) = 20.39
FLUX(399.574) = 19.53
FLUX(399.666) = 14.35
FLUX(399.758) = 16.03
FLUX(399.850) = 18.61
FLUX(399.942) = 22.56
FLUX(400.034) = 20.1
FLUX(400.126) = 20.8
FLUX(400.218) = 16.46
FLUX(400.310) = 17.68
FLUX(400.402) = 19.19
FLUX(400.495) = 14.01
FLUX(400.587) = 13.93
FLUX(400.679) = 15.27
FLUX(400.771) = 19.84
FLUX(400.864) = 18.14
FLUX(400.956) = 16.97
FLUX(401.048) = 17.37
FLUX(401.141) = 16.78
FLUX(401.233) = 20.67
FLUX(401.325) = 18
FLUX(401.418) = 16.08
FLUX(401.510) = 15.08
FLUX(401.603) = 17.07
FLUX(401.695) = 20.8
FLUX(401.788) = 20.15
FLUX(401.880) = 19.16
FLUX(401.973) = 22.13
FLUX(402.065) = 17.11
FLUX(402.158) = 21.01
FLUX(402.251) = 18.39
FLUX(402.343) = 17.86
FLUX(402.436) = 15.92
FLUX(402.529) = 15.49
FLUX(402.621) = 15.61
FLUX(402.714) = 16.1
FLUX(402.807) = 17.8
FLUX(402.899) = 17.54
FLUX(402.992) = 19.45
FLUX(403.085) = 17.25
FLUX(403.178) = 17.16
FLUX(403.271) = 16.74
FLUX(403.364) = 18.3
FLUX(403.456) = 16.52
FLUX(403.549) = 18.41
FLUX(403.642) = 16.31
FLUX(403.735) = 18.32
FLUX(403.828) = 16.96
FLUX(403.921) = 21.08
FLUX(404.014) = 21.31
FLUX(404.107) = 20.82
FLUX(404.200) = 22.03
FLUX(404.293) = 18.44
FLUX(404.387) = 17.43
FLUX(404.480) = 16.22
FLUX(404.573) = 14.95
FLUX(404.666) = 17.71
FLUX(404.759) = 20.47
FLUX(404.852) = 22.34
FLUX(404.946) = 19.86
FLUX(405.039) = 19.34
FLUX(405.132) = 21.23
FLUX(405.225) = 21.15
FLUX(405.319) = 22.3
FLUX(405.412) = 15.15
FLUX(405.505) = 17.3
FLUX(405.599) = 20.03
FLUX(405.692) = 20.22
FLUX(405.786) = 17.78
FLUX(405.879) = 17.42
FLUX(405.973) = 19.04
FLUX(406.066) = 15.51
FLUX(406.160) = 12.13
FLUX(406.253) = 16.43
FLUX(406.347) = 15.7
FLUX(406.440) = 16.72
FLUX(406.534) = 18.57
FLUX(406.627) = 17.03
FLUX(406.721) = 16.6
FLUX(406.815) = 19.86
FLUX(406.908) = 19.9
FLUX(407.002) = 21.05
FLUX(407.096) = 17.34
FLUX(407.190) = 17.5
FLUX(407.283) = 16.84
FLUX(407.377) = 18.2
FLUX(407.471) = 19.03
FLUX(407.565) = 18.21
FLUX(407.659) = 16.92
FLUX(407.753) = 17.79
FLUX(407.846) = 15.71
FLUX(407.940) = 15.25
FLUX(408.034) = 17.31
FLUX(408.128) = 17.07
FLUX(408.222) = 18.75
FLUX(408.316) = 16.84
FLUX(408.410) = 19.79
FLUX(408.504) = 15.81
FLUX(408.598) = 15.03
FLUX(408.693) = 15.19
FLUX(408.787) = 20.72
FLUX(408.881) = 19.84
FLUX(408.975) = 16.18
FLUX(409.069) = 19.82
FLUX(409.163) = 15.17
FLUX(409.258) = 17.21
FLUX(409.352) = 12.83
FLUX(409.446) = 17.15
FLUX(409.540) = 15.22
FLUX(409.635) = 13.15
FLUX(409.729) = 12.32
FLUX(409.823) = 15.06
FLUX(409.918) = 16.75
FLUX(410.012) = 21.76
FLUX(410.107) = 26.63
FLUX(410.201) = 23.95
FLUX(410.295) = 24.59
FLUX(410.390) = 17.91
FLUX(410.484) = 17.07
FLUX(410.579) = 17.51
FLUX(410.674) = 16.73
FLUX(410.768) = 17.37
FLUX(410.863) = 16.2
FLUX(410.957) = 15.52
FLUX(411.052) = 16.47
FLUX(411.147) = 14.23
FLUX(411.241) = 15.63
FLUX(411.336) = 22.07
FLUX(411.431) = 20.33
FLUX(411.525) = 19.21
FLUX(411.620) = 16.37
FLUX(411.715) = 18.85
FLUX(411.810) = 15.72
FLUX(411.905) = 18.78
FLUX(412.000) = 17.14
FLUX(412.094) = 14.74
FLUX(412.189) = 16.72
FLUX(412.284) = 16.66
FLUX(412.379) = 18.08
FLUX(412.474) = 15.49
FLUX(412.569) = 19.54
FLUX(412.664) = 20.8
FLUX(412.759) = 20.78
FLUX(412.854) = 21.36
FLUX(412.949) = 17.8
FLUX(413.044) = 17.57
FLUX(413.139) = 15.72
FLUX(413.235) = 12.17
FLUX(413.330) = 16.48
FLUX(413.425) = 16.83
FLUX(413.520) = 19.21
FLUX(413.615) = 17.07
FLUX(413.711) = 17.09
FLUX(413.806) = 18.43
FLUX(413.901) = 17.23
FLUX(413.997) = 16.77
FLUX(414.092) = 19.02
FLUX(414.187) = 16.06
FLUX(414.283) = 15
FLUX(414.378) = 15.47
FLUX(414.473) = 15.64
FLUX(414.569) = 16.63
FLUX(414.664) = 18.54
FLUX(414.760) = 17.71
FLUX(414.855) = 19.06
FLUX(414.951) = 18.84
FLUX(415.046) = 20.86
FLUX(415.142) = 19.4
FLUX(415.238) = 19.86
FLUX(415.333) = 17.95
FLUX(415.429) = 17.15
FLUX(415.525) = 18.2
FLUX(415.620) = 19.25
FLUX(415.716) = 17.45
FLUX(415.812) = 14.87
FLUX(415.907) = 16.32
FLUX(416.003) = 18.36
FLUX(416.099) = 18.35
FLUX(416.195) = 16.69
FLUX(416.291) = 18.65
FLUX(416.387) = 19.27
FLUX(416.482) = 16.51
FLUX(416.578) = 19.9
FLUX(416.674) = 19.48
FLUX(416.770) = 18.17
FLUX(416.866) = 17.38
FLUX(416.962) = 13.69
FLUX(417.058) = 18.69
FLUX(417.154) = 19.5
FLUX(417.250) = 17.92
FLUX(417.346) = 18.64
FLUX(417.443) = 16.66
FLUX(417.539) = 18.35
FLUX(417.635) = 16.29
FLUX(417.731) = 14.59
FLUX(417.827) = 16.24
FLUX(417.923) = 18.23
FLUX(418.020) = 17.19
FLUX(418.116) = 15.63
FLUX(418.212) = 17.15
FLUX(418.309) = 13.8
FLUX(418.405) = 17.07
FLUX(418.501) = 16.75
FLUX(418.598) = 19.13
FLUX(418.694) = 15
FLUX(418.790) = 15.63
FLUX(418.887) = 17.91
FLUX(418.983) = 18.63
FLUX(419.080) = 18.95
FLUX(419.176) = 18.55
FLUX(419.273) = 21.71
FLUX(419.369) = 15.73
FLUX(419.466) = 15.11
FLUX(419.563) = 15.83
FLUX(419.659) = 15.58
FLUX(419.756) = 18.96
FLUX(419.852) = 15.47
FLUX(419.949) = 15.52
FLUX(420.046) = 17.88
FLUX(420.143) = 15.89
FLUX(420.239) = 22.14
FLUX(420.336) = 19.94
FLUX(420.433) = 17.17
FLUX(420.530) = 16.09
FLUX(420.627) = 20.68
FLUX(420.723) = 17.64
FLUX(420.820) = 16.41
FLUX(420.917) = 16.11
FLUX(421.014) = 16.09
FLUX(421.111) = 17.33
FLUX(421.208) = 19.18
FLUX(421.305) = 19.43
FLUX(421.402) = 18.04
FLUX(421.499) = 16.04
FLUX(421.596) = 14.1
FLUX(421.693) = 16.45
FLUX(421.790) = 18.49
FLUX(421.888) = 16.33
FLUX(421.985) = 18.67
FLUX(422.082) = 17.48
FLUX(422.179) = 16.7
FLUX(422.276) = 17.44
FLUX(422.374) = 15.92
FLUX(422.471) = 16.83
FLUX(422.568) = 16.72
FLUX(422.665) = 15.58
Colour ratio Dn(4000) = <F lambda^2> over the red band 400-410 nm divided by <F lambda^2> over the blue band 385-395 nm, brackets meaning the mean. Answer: 1.2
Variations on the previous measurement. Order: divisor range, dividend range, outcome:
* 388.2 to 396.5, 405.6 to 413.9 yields 1.26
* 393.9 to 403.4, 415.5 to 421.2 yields 1.18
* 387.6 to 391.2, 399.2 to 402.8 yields 1.20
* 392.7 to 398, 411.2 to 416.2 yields 1.39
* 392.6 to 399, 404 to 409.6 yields 1.31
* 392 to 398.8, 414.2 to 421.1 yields 1.33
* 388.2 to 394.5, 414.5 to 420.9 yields 1.31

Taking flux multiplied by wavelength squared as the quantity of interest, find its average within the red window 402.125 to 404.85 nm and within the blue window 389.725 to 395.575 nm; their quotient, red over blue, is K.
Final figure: 1.2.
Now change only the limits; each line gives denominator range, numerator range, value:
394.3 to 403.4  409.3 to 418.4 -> 1.16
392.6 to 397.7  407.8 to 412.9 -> 1.37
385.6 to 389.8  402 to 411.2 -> 1.27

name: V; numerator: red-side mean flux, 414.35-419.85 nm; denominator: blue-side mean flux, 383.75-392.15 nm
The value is 1.1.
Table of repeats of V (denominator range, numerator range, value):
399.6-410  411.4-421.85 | 0.99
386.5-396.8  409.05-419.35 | 1.14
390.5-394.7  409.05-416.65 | 1.14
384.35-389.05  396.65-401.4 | 1.06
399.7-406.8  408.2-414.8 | 0.97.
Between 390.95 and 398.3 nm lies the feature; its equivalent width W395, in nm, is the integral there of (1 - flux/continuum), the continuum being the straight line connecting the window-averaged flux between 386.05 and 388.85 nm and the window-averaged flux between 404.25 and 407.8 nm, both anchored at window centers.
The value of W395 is 0.836 nm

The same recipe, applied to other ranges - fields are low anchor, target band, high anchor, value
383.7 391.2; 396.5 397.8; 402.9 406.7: 0.332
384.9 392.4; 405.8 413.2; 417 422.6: -0.327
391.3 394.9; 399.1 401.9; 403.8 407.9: -0.163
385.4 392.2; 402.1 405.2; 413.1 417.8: -0.280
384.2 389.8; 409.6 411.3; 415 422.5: -0.091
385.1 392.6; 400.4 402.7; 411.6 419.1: -0.126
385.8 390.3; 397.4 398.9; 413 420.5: 0.065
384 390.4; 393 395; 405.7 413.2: 0.271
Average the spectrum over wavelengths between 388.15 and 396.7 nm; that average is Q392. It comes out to 15.2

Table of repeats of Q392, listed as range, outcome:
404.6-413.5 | 17.8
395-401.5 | 15.9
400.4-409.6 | 17.8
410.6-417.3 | 17.6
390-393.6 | 15.7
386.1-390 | 15.6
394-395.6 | 15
